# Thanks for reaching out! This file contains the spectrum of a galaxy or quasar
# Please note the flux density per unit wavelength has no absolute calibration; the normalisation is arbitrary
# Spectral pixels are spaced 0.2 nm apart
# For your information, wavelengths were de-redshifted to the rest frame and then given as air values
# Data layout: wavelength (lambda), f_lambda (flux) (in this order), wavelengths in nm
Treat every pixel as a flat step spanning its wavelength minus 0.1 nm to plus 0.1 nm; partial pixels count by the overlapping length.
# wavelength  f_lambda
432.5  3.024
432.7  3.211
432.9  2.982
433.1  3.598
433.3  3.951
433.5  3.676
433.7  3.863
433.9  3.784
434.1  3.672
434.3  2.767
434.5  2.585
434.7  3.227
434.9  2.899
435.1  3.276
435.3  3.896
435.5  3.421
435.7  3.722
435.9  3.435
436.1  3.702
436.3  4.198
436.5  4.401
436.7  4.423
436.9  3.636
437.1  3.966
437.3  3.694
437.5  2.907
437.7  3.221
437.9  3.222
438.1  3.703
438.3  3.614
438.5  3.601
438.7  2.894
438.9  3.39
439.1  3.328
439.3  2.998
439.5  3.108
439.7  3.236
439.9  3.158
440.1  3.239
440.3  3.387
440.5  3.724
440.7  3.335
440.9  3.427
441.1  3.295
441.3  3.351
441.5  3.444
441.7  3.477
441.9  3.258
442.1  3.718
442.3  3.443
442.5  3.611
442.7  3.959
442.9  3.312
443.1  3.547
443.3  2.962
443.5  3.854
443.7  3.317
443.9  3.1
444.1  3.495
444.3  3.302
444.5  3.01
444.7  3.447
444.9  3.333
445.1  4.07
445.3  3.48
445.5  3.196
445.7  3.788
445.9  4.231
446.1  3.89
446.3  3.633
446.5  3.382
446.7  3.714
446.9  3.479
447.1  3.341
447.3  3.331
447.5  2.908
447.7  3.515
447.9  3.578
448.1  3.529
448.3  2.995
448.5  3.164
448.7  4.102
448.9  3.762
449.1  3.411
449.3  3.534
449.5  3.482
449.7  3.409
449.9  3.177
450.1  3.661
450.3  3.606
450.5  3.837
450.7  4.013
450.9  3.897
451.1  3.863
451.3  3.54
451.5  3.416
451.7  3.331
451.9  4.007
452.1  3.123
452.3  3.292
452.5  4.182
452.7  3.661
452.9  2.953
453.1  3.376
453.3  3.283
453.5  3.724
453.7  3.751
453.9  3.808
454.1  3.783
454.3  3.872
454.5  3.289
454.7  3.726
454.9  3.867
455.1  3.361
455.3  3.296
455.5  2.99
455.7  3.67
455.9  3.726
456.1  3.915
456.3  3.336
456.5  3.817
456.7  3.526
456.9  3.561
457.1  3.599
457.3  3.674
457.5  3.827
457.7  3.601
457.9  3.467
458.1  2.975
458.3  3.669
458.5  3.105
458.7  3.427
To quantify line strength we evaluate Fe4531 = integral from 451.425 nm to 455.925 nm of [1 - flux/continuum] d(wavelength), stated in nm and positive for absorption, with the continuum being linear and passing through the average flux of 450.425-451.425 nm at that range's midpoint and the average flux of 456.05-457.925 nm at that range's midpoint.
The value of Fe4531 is 0.23 nm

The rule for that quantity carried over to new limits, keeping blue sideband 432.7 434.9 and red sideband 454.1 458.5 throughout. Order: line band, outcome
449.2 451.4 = -0.08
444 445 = 0.04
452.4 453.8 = -0.01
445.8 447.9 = -0.04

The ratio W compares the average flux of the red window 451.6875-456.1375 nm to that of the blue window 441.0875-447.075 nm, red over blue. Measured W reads 1.0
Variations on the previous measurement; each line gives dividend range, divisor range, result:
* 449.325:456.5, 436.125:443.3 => 1.03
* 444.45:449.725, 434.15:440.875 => 1.02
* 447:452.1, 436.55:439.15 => 1.00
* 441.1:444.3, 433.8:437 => 0.97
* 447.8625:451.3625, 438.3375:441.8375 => 1.08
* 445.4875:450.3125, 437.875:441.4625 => 1.05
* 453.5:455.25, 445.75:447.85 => 1.04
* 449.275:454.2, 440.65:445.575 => 1.05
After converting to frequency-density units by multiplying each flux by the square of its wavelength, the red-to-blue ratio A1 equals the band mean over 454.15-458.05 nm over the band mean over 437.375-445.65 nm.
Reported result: 1.1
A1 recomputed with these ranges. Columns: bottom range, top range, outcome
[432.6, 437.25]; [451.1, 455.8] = 1.08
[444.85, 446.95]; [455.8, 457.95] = 1.04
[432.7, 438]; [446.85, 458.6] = 1.08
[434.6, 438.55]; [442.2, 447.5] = 1.01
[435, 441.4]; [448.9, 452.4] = 1.08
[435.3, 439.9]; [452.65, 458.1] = 1.09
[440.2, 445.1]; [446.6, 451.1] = 1.06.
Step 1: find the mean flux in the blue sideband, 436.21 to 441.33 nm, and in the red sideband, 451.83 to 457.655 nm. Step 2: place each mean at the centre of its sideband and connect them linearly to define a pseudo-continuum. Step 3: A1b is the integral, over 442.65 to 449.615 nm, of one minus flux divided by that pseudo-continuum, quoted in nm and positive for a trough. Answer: 0.08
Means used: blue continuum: 3.48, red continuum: 3.58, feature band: 3.49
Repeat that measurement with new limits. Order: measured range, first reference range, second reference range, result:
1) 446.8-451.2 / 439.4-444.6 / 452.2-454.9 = -0.01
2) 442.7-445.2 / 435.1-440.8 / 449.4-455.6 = 0.08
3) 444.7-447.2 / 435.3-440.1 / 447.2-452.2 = -0.07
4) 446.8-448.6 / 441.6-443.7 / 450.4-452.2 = 0.14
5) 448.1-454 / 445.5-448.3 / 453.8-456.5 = 0.00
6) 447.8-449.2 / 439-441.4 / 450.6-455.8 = -0.01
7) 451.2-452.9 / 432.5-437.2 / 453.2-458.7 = 0.01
